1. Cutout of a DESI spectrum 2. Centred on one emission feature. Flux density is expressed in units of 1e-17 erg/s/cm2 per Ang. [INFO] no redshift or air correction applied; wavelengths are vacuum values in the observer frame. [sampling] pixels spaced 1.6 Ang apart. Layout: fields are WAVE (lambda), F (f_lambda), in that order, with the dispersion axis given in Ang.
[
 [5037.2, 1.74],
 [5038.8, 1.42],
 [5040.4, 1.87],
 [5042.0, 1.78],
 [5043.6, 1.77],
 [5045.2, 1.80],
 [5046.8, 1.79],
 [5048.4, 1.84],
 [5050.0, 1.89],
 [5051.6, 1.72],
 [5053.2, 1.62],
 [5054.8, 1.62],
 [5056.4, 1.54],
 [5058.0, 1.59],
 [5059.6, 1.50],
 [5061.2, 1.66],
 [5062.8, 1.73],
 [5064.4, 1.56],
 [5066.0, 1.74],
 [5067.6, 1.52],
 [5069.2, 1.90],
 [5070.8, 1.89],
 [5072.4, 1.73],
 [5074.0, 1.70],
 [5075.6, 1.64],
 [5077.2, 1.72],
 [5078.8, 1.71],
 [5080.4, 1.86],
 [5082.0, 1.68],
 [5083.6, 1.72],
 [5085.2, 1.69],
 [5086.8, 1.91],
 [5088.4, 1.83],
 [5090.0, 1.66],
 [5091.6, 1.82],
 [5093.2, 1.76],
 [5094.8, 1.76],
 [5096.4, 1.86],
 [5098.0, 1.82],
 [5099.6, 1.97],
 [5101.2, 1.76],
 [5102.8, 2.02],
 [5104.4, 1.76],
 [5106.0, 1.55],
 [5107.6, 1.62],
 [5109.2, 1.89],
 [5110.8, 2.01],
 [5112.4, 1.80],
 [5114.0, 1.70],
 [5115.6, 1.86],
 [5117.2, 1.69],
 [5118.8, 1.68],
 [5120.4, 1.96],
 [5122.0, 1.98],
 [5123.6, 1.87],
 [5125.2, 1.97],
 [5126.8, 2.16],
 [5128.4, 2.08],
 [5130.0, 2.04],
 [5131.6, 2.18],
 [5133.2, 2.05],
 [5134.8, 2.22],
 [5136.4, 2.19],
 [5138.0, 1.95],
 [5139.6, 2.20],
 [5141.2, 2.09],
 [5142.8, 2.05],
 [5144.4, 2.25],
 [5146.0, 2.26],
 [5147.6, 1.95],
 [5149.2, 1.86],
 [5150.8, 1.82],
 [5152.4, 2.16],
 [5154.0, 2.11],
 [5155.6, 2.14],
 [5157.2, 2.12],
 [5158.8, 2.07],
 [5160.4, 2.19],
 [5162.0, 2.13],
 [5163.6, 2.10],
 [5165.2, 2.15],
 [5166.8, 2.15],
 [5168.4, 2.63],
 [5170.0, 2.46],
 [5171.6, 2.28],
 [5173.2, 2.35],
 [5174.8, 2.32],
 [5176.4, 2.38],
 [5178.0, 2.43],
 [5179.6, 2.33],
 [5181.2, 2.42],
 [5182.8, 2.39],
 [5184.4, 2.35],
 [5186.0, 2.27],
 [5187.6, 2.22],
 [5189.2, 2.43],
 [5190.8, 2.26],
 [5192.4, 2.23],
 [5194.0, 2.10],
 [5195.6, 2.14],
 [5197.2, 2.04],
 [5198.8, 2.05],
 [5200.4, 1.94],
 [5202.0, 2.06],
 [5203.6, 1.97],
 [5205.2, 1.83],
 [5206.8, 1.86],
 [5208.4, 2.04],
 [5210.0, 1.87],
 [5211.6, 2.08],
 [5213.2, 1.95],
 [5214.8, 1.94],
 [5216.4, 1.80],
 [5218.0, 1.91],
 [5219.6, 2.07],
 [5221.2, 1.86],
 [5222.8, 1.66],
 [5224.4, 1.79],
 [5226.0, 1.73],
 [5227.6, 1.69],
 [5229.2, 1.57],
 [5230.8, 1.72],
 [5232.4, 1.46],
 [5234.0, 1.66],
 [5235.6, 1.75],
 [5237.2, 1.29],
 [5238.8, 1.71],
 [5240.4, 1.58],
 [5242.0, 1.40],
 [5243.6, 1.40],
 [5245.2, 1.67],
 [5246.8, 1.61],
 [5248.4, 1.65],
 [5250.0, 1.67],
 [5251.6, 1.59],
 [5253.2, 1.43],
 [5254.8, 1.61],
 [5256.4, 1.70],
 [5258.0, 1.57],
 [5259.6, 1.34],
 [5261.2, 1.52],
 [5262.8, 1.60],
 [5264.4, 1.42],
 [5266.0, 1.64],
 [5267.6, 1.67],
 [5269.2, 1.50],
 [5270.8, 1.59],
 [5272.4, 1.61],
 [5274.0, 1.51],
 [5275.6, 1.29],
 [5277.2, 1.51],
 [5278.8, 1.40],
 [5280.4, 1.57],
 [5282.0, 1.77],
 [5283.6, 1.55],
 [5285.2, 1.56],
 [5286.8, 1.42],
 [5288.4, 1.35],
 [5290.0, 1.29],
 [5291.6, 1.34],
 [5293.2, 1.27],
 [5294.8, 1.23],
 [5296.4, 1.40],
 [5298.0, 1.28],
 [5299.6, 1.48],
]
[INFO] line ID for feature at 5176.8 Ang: C III]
